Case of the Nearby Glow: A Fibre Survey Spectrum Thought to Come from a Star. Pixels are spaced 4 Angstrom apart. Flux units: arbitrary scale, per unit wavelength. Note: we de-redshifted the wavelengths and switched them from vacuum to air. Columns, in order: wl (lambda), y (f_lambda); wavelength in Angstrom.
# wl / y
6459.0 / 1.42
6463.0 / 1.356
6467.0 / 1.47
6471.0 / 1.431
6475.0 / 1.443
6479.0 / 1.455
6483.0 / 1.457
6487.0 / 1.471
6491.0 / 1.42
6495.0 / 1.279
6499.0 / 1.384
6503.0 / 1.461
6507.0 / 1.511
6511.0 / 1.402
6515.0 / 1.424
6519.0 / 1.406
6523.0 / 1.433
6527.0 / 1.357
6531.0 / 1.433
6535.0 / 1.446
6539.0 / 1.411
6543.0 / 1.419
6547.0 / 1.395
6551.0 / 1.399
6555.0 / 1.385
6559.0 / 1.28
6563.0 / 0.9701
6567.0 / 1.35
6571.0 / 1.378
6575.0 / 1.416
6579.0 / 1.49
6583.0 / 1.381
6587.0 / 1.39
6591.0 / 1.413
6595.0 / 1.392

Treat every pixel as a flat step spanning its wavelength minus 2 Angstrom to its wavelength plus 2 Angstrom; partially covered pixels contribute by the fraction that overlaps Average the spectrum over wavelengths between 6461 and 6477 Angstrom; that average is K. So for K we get 1.42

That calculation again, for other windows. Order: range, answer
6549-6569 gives 1.28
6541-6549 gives 1.41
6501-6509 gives 1.49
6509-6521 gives 1.41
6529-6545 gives 1.43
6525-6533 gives 1.4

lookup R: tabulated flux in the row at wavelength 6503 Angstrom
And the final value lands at 1.461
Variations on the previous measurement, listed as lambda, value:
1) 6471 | 1.431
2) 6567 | 1.35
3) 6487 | 1.471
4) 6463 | 1.356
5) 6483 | 1.457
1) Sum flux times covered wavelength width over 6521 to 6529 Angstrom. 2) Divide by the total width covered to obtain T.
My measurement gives 1.4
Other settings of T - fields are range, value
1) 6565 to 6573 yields 1.36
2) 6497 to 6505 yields 1.42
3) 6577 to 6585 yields 1.44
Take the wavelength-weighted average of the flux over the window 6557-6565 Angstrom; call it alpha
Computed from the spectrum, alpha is 1.13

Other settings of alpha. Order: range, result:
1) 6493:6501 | 1.33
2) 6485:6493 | 1.45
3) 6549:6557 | 1.39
